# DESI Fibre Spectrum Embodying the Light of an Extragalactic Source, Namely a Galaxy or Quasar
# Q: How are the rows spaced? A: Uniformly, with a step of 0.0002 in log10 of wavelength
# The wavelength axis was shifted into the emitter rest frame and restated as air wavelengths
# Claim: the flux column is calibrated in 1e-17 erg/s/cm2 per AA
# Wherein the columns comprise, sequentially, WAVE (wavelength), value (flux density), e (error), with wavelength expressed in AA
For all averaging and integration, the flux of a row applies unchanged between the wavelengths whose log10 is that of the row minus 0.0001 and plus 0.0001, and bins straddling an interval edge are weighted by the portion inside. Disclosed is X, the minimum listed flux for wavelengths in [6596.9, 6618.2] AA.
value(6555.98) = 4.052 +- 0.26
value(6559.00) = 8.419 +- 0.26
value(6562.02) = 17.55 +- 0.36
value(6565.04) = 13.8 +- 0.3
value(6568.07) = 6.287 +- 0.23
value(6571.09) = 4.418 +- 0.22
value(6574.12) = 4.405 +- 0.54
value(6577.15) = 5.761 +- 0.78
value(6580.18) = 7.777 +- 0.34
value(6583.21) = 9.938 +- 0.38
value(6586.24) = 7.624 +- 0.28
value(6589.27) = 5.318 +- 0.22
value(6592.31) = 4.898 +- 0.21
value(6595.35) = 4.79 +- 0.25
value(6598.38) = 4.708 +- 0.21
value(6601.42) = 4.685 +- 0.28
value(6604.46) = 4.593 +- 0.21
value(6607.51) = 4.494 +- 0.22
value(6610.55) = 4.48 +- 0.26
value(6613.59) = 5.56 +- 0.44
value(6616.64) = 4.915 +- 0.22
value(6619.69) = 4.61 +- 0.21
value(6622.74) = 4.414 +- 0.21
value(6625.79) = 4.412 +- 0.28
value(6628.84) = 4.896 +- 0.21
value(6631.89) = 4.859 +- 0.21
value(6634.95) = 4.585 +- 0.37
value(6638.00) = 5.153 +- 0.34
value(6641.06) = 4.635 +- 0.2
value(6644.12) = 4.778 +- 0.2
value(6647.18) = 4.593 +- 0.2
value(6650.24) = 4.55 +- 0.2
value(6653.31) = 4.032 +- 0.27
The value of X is 4.48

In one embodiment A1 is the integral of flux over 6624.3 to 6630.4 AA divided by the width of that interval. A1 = 4.66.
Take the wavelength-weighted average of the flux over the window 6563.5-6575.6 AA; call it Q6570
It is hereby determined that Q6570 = 7.26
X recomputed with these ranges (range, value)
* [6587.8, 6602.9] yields 4.685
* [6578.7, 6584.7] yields 7.777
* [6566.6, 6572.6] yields 4.418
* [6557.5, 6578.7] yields 4.405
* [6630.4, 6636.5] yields 4.585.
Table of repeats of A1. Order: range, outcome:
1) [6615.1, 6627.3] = 4.59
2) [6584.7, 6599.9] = 5.48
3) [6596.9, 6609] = 4.62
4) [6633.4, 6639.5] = 4.87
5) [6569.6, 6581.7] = 5.59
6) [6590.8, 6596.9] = 4.85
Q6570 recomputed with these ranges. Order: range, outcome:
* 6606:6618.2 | 4.86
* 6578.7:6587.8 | 8.44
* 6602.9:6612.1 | 4.53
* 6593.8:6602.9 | 4.73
